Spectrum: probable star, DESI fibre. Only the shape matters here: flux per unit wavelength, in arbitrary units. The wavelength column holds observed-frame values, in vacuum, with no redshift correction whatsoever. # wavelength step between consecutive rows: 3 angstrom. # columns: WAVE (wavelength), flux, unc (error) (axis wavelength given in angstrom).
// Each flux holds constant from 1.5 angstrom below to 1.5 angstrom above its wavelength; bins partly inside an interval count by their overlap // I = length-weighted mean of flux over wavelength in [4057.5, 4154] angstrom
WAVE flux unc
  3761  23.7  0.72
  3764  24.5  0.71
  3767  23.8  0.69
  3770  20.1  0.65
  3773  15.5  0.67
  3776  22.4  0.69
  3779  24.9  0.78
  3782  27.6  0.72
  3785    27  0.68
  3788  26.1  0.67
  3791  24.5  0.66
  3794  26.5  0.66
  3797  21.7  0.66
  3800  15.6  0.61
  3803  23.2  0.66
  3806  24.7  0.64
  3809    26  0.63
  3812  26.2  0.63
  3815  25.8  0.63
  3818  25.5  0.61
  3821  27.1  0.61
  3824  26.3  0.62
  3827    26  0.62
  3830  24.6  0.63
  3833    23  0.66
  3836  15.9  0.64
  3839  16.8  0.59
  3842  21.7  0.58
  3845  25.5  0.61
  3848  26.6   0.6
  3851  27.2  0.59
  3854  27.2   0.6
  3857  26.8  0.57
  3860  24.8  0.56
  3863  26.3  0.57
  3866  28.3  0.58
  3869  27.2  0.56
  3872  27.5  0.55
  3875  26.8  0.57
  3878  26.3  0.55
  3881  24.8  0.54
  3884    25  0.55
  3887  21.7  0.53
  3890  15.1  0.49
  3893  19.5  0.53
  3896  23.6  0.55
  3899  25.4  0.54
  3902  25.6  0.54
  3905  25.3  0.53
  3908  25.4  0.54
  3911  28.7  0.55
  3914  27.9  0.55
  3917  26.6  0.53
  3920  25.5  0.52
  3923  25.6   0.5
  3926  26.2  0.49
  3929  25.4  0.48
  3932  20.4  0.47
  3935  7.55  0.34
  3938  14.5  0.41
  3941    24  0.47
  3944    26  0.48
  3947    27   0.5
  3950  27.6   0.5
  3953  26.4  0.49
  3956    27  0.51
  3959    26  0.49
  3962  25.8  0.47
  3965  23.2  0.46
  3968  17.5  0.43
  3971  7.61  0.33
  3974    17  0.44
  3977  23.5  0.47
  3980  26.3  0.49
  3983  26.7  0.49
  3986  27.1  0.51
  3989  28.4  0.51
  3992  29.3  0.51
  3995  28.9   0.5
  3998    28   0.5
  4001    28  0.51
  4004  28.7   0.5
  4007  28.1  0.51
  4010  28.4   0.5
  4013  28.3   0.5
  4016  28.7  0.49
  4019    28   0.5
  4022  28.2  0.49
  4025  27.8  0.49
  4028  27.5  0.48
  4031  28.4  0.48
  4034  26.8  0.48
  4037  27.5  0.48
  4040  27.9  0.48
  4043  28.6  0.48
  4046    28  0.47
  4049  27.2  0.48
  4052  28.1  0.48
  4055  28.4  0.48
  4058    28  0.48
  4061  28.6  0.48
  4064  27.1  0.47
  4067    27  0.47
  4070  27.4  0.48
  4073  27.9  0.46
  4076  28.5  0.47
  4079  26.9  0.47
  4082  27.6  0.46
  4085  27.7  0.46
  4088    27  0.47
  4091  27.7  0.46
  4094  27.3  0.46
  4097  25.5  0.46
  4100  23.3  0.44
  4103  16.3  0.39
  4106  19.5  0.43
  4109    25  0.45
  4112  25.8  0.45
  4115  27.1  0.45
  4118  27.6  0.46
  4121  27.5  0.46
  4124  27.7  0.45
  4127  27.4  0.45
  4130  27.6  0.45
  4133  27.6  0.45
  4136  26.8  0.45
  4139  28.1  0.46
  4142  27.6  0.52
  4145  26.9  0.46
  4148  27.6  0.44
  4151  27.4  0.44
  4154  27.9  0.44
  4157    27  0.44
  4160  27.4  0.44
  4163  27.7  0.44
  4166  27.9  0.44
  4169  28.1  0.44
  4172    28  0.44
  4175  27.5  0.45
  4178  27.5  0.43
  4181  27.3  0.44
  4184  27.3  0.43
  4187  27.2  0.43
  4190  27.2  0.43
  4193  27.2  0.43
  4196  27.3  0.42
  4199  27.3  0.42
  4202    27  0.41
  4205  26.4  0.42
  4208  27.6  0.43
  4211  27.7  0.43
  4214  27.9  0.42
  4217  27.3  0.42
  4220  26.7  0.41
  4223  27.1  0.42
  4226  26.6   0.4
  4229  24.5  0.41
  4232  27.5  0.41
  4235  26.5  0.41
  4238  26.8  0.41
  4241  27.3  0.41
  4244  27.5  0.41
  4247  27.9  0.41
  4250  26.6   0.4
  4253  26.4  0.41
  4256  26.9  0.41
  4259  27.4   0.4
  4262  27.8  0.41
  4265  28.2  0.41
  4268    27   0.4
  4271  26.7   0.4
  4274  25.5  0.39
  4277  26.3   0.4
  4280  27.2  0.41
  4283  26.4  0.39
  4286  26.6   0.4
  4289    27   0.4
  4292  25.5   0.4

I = 26.6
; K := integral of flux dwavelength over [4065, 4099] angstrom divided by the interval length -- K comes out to 27.3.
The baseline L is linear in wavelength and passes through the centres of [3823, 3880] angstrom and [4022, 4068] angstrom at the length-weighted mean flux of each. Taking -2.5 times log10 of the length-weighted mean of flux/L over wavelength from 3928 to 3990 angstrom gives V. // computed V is 0.18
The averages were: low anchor 25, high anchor 27.8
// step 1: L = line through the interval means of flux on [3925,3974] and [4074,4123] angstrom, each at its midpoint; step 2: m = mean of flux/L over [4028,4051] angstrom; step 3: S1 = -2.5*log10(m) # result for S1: -0.15 mag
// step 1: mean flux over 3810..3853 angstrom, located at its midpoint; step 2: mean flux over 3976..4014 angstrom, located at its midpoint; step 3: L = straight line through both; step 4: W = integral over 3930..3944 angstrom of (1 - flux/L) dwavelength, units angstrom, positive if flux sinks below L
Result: 4.5 angstrom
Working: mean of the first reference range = 24.2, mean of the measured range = 17.9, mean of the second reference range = 27.7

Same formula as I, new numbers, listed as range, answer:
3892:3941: 23.4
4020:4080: 27.8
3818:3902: 24.4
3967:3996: 23.2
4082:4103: 25.8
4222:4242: 26.6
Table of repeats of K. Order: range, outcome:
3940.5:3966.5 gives 26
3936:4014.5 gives 24.9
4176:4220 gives 27.3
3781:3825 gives 24.9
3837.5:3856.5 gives 24.3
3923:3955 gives 22.7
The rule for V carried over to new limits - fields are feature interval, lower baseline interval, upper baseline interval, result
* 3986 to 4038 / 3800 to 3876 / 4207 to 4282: -0.10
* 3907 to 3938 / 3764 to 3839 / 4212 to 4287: 0.05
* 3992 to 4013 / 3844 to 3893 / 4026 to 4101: -0.06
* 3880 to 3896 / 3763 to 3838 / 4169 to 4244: 0.15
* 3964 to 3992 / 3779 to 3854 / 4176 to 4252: 0.14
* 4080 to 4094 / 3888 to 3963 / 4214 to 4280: -0.08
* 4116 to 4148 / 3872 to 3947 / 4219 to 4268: -0.07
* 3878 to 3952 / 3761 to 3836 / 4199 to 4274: 0.05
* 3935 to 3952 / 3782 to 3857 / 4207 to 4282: 0.12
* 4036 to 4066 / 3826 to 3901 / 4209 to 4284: -0.10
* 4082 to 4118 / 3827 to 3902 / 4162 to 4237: 0.06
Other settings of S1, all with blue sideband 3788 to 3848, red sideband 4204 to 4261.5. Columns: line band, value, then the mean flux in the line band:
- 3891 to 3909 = 0.02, 23.8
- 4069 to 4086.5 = -0.08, 27.7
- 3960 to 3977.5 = 0.29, 19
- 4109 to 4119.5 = -0.02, 26.6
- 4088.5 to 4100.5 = -0.02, 26.3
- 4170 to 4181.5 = -0.04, 27.6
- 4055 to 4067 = -0.09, 27.9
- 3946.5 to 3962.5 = -0.08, 26.7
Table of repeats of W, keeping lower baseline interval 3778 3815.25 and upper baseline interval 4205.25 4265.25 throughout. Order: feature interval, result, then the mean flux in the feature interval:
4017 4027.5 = -0.9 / 28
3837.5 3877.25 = -1.1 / 25.6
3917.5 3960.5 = 3.0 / 23.6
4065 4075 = -0.5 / 27.5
